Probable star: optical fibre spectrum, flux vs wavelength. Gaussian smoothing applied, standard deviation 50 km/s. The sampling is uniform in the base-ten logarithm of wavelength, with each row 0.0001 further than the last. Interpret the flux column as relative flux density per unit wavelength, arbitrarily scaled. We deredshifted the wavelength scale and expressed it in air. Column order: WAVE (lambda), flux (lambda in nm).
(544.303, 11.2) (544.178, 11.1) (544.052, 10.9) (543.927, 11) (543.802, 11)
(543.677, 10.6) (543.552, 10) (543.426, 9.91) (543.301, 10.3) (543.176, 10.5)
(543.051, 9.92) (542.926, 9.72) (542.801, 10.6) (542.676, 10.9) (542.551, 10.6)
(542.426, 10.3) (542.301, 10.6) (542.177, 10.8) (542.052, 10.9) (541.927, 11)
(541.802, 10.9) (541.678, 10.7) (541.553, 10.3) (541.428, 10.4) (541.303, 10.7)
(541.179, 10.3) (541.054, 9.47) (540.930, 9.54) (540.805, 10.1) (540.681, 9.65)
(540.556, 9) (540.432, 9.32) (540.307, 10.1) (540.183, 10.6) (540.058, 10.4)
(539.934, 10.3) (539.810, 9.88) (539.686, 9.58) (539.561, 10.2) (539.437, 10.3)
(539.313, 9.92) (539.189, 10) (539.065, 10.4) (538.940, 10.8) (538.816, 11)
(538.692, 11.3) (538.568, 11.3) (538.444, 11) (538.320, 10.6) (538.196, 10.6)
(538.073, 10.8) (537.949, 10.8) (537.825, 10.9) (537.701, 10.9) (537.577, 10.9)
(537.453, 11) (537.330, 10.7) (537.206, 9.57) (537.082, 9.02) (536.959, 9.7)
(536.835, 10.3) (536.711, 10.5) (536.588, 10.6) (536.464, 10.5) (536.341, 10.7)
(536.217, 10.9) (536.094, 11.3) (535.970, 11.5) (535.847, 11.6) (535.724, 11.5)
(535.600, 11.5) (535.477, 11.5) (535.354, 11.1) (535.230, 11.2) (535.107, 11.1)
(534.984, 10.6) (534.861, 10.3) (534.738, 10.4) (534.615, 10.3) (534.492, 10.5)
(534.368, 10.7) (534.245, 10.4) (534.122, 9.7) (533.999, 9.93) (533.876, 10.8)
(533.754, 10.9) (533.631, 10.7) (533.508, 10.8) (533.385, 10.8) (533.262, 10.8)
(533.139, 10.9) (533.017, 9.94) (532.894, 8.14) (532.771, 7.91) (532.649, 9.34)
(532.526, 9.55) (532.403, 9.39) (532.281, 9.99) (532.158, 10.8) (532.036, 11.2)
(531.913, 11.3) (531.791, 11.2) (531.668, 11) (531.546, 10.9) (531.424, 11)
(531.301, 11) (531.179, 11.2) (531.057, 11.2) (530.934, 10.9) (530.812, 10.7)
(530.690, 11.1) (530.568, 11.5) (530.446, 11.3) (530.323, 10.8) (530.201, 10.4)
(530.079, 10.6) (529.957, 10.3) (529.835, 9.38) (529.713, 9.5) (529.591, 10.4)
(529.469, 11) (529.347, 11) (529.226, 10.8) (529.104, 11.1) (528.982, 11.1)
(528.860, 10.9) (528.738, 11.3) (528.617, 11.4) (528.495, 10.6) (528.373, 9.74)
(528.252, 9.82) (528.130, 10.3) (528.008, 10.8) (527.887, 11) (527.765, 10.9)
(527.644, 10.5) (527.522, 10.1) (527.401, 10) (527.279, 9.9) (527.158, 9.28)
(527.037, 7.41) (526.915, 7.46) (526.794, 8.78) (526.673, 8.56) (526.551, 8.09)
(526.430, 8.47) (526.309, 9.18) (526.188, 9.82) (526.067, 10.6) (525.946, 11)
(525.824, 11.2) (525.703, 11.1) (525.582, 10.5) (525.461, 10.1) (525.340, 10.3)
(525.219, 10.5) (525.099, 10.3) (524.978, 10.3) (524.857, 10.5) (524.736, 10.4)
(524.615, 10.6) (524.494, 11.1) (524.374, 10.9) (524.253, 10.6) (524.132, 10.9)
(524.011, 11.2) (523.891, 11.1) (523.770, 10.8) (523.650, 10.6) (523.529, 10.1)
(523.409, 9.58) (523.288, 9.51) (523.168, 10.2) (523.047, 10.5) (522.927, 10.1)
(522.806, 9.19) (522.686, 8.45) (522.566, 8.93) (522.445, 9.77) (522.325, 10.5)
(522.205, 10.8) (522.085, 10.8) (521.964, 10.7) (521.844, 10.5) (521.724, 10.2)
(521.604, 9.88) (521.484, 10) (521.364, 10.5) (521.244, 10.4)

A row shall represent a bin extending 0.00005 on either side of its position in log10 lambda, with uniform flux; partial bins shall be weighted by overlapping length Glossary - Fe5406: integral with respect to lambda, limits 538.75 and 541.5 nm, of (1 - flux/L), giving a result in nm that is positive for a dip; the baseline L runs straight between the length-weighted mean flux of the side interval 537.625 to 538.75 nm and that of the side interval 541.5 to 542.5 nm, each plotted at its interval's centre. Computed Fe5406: 0.18 nm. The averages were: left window 10.9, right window 10.7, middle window 10.1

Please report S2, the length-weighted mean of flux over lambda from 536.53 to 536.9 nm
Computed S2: 10.5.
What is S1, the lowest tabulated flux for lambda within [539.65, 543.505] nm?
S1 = 9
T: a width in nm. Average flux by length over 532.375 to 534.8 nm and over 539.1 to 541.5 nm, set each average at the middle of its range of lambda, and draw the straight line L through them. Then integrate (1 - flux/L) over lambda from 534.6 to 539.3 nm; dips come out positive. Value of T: -0.33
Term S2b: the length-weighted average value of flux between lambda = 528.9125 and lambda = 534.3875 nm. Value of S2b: 10.5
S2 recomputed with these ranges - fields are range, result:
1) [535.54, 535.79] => 11.5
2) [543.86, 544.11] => 11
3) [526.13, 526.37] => 9.51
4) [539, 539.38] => 10.1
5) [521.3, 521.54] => 10.3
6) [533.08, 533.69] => 10.8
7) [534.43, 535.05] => 10.4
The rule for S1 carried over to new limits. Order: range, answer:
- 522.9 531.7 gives 7.41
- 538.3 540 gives 9.58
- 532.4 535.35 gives 7.91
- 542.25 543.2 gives 9.72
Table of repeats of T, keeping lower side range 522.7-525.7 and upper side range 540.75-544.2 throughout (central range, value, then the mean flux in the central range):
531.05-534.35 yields 0.01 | 10.4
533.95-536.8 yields -0.10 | 10.8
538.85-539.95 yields 0.03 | 10.2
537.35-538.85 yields -0.07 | 10.9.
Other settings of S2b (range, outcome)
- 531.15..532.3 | 11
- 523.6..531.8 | 10.4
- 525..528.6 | 9.9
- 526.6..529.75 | 10.1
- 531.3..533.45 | 10.3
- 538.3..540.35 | 10.5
